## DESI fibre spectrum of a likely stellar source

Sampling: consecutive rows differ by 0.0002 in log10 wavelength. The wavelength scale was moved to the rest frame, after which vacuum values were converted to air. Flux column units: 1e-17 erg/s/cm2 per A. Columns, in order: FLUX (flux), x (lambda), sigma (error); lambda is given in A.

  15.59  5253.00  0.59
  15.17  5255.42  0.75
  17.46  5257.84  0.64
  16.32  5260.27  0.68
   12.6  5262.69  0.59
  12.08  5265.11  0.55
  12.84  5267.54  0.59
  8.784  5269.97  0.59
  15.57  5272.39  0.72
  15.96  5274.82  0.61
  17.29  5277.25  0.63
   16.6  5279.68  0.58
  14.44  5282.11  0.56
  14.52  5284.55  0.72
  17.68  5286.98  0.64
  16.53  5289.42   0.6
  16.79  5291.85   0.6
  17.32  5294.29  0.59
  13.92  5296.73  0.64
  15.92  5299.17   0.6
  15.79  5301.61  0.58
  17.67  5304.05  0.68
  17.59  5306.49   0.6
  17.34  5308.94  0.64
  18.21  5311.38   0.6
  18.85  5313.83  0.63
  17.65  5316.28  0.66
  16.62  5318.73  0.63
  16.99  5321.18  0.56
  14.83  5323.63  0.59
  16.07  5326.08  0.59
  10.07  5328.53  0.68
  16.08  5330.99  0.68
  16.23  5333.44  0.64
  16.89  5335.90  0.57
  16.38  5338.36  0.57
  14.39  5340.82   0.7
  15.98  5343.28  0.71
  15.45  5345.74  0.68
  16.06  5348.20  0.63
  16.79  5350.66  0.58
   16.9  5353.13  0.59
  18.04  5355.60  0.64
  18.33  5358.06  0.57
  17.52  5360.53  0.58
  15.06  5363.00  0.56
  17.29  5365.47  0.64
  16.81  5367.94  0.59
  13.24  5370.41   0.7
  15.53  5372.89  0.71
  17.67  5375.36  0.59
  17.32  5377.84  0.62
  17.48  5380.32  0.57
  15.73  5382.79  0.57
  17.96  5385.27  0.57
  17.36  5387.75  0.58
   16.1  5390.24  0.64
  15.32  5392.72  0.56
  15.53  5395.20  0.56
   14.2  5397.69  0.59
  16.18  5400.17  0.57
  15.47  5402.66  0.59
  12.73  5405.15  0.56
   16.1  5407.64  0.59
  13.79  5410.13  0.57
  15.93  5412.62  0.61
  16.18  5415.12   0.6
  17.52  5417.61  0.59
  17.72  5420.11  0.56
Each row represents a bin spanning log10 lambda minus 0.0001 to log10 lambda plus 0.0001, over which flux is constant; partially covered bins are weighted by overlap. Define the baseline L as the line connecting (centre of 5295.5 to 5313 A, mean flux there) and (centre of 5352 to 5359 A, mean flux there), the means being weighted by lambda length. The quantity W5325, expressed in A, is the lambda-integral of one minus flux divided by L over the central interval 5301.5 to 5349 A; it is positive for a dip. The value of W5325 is 2.3 A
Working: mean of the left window 16.7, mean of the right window 17.8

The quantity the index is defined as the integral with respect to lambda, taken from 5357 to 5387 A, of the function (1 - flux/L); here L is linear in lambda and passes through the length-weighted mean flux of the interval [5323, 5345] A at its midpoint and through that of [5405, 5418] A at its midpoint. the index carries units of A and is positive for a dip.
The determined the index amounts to -2.6 A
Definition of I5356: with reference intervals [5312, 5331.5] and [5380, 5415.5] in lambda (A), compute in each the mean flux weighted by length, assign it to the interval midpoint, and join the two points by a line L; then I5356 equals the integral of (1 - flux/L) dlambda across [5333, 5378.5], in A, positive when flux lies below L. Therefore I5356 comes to -1.7 A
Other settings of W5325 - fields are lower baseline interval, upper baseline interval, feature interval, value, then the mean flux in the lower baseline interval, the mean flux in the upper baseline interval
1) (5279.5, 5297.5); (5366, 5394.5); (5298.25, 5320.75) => -1.7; 16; 16.4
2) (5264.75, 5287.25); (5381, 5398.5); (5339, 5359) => -1.2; 14.5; 16.1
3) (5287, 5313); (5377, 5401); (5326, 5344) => 1.5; 16.8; 16.3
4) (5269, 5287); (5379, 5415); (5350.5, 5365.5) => -1.6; 15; 15.7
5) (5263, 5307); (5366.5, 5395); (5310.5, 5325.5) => -1.4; 15.3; 16.4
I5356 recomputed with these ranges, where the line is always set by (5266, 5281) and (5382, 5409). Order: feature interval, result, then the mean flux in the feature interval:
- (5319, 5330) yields 0.2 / 14.7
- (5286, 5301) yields -1.7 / 16.3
